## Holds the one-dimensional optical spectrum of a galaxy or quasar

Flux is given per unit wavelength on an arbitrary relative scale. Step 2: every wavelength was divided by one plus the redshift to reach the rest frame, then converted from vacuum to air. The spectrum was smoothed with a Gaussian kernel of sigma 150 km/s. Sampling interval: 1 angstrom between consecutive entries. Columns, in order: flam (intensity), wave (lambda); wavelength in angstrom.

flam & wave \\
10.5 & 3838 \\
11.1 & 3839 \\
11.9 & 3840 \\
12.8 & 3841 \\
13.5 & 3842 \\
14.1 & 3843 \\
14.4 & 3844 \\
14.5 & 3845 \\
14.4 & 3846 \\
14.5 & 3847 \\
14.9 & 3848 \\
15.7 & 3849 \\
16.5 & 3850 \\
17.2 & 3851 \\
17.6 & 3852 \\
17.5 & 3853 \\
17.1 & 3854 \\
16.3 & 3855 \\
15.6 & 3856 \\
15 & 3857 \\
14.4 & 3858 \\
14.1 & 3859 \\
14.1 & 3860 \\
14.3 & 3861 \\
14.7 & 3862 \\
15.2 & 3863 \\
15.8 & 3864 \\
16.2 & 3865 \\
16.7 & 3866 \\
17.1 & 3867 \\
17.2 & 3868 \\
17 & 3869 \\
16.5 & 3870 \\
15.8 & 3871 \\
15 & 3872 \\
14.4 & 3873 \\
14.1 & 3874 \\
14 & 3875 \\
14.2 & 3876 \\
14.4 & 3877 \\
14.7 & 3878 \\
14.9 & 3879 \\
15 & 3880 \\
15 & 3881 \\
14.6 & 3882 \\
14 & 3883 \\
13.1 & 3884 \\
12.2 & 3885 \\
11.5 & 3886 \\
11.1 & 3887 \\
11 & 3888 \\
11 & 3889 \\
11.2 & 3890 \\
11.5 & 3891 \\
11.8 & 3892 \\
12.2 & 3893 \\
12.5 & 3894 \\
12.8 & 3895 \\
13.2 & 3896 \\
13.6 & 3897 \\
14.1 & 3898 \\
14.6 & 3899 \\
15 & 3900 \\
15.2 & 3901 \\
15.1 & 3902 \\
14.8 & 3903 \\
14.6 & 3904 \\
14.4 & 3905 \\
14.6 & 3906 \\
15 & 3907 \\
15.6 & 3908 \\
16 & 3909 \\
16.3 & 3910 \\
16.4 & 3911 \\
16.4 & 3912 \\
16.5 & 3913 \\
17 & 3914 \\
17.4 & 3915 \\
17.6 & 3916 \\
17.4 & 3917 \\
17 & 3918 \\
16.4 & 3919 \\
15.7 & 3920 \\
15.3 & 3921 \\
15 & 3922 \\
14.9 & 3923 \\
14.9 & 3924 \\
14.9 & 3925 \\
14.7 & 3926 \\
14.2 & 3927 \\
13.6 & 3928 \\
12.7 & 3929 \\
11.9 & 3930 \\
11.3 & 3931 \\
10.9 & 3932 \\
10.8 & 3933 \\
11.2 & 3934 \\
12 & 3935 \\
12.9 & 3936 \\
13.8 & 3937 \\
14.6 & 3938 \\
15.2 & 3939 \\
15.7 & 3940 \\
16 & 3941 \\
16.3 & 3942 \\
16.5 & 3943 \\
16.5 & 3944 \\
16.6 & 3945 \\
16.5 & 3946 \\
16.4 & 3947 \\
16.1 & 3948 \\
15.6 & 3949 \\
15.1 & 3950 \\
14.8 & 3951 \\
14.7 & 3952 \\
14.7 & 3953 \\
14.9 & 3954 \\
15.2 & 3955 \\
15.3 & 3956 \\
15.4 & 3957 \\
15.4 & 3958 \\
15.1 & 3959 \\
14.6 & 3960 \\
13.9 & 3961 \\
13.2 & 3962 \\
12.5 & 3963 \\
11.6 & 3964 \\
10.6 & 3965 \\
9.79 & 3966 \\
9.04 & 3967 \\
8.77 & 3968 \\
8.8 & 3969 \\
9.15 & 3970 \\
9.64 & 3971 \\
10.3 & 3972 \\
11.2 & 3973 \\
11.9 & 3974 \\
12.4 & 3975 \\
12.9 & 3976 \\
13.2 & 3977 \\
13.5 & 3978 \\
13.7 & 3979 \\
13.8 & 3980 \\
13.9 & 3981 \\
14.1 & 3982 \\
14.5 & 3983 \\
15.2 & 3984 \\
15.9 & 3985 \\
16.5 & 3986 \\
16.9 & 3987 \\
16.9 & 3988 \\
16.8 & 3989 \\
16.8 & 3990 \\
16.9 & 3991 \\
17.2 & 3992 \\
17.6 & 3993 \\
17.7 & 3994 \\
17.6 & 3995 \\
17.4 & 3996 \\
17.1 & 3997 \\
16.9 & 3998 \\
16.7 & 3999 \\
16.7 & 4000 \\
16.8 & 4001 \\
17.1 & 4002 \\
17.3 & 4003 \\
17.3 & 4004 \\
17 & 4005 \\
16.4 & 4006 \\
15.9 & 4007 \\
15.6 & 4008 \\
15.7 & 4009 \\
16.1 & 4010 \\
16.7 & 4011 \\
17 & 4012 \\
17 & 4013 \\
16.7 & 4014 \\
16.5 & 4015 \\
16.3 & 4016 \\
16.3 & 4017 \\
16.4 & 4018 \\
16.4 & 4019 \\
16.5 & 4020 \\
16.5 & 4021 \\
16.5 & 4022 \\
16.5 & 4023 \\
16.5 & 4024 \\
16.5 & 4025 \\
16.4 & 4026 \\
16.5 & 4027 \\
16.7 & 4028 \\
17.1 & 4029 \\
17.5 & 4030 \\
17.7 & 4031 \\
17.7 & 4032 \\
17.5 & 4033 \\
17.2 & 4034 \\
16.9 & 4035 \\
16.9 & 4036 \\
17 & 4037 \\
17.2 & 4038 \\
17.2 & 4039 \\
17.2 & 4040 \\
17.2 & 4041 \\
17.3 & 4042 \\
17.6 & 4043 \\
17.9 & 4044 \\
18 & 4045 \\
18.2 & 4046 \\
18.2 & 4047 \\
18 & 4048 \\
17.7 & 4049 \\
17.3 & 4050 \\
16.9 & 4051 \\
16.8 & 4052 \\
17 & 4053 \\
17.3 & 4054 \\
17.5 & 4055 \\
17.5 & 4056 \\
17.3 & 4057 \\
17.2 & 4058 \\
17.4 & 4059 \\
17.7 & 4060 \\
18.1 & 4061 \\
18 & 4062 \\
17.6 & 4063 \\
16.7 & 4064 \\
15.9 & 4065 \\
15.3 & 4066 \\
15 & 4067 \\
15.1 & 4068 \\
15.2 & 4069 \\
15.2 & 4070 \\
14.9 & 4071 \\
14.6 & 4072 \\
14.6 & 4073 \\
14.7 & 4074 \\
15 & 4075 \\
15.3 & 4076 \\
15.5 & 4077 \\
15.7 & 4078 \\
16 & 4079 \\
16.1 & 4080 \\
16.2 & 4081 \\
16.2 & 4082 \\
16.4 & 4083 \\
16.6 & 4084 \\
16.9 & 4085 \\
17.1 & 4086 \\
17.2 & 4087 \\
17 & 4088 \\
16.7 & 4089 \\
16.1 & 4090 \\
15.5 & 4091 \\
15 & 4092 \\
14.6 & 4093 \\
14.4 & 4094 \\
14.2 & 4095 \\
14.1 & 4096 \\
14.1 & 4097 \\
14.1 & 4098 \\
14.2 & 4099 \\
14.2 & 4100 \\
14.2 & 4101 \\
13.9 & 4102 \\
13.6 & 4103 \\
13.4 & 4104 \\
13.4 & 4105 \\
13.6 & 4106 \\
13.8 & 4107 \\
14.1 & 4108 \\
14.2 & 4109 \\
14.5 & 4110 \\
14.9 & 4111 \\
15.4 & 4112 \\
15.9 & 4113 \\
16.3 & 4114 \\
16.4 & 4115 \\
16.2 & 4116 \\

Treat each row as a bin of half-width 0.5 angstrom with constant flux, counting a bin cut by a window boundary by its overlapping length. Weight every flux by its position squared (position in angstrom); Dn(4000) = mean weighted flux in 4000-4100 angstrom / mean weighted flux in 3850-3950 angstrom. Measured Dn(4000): 1.20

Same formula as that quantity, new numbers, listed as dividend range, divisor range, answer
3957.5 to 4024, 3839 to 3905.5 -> 1.10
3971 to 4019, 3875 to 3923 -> 1.14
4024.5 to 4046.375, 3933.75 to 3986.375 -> 1.31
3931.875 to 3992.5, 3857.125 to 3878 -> 0.96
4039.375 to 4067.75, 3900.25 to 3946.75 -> 1.23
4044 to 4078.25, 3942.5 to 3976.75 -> 1.30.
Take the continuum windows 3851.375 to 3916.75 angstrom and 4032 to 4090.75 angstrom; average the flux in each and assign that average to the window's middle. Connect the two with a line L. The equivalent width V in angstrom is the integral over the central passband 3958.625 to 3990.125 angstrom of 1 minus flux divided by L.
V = 5.5 angstrom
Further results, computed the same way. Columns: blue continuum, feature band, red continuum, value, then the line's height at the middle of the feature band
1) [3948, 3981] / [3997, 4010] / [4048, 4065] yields -1.61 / 14.8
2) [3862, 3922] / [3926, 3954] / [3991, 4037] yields 2.20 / 15.5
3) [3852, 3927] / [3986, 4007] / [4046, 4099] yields -1.89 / 15.6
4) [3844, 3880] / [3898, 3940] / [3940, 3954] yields 2.54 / 15.7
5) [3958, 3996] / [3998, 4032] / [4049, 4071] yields -3.53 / 15.1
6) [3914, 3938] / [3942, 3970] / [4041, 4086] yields 1.53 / 14.8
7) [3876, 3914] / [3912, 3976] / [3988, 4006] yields 5.91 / 15.5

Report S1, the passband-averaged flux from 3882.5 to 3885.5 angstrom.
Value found 13.1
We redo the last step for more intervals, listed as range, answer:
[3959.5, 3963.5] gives 13.6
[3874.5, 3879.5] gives 14.4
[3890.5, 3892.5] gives 11.7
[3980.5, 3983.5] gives 14.2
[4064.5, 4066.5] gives 15.6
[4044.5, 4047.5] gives 18.1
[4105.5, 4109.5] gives 13.9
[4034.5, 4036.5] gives 16.9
